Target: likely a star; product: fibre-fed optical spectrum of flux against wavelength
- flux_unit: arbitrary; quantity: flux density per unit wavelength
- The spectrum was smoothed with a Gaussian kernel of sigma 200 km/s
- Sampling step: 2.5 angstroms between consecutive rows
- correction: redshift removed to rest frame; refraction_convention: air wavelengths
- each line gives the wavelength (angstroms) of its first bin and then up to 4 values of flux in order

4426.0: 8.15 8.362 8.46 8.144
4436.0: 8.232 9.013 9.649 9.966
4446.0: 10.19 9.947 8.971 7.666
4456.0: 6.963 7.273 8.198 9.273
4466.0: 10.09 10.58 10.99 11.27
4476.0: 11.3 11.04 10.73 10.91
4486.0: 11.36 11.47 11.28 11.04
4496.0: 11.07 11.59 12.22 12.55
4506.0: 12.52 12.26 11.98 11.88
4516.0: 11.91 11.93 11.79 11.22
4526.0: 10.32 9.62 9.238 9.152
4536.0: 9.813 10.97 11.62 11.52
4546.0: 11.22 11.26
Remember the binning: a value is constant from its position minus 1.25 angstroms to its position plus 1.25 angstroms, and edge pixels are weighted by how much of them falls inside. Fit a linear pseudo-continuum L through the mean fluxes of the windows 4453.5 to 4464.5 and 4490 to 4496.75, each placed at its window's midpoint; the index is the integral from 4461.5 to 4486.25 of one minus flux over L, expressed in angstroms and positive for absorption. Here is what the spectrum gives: -3.7 angstroms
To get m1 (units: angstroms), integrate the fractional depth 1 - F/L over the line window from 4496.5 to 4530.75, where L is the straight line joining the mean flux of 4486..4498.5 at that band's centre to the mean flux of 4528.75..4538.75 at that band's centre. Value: -3.8 angstroms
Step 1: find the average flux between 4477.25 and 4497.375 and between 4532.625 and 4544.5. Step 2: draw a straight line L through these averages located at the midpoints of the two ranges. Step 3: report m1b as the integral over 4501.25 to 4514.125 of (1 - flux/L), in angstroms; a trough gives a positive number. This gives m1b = -1.6 angstroms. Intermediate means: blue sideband 11.1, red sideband 10.6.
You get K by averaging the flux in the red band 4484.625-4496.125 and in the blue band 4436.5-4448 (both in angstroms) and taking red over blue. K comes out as 1.17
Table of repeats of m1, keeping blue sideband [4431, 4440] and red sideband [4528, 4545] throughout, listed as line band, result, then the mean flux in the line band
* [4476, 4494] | -3.35 angstroms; 11.1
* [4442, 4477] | -2.07 angstroms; 9.47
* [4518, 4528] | -1.06 angstroms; 11.1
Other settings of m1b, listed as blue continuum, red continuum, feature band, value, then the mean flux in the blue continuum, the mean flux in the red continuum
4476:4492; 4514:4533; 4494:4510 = -1.4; 11.1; 10.8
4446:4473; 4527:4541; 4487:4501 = -2.8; 9.11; 9.93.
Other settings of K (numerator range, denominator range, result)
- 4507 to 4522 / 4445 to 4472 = 1.32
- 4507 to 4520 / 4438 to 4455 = 1.29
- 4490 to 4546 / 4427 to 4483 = 1.20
